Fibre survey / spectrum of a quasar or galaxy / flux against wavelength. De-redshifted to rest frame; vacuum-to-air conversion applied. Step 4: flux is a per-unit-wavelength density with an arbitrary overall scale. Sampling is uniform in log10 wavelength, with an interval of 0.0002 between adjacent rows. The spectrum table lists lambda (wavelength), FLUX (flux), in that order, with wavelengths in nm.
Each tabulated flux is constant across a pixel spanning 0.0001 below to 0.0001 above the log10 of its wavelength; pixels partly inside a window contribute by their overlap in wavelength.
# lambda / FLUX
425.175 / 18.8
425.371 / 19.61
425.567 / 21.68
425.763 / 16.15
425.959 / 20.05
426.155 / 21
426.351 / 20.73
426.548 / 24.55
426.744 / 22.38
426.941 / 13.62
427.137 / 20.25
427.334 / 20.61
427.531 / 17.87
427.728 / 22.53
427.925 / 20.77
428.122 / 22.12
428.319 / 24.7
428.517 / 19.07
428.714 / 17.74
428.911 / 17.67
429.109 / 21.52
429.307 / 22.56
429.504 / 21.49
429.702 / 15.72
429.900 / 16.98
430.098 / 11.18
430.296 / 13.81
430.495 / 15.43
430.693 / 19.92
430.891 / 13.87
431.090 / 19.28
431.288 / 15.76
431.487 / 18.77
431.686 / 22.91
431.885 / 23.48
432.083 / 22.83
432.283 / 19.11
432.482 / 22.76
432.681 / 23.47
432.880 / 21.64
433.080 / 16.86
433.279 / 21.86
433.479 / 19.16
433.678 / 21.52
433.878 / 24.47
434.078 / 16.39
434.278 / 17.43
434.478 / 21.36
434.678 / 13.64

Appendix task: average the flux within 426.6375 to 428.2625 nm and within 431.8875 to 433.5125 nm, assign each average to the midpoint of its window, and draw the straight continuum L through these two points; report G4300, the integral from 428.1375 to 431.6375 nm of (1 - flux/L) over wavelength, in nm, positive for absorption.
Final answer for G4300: 0.42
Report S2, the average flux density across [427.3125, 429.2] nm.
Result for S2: 20.4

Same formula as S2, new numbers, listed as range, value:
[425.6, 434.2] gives 19.7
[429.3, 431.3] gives 16.7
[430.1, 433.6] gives 19.3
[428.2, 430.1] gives 19.3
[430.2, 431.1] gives 16.2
